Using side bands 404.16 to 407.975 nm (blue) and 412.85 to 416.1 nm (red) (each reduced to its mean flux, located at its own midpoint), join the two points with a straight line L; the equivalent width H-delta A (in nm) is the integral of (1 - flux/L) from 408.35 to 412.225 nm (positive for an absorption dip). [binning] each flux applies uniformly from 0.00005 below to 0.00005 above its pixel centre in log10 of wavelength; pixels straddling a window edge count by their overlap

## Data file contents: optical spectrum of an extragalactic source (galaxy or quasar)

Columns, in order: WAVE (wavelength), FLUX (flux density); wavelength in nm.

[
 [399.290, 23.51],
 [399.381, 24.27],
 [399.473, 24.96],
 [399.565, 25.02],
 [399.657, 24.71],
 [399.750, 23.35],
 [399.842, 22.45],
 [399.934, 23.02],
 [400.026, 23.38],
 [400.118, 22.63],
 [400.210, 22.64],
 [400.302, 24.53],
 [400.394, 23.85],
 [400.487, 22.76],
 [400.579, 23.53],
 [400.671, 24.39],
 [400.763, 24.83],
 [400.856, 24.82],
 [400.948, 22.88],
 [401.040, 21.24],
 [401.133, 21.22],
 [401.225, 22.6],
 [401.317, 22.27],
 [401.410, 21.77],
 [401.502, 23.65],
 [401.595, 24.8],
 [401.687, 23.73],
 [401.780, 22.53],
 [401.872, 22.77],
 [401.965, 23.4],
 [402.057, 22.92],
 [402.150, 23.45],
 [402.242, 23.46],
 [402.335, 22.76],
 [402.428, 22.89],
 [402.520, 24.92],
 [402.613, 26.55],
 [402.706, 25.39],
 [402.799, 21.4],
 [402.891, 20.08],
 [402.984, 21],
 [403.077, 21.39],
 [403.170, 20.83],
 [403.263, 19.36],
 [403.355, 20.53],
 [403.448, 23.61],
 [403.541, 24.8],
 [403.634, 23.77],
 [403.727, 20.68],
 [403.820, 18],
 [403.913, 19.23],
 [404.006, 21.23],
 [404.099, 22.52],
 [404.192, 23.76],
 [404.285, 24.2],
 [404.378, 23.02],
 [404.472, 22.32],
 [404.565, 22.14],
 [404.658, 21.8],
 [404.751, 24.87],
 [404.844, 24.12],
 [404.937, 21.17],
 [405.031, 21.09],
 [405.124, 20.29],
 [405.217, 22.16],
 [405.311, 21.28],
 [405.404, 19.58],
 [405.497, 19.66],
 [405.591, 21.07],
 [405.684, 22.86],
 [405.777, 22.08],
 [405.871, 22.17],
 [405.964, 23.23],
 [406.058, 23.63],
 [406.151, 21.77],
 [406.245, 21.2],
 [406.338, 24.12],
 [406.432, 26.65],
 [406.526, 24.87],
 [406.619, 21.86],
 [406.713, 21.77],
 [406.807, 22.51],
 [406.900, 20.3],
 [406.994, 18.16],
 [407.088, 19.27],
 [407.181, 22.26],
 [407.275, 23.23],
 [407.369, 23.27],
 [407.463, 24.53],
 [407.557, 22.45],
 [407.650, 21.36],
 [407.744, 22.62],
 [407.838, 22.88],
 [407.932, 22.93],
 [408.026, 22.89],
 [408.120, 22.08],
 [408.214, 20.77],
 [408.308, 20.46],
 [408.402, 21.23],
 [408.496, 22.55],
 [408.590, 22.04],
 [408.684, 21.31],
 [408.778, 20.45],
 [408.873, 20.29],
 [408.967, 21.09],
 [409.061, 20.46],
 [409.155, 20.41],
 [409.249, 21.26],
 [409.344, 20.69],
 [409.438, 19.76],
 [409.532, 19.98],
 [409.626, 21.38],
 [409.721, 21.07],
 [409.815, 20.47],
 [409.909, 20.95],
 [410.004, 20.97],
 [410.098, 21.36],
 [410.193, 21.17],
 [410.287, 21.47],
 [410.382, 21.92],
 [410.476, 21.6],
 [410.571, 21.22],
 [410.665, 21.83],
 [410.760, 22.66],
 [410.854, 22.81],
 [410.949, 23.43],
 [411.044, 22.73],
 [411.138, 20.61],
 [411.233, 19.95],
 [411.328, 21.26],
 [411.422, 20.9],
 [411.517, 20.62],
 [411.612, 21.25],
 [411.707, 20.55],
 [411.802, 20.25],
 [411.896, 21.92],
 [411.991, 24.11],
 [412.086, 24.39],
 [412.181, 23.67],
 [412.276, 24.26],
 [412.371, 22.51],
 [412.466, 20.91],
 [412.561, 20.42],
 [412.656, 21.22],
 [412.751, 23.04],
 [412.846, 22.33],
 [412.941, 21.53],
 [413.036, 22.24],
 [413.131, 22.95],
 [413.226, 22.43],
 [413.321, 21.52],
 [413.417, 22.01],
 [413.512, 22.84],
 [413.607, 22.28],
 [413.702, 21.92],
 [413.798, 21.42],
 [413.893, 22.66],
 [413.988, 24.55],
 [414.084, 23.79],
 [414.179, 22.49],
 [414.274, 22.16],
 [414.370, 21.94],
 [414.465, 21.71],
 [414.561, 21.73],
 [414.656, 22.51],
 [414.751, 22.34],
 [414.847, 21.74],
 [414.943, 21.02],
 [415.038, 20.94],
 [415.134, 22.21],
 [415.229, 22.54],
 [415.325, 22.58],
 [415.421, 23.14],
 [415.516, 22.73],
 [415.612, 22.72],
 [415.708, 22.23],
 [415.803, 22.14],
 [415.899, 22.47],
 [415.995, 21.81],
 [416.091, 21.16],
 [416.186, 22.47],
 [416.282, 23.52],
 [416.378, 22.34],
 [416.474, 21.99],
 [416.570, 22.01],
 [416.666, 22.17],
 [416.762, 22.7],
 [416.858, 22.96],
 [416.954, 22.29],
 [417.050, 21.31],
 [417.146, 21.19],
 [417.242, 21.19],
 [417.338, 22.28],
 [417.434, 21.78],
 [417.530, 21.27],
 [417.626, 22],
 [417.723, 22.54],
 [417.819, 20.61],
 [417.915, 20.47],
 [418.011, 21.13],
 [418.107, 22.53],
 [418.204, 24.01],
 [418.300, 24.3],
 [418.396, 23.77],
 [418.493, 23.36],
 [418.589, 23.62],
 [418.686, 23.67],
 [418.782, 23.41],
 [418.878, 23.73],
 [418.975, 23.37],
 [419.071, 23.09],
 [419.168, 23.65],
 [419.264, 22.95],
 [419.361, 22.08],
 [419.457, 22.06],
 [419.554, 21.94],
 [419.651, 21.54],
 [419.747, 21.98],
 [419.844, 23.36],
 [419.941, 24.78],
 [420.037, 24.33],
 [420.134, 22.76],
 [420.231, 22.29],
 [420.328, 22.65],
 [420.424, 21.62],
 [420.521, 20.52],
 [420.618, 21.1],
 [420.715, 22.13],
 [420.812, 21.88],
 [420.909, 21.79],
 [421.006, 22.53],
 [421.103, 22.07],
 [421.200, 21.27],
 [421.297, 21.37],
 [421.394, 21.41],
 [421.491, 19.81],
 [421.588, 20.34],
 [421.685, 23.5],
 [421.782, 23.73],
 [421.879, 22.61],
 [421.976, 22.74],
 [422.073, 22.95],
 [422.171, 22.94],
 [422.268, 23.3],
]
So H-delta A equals 0.15 nm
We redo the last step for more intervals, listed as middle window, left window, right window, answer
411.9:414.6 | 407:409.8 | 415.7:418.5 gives -0.07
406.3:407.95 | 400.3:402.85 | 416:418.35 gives 0.03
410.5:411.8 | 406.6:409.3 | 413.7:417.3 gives 0.02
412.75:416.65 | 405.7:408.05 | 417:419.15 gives 0.04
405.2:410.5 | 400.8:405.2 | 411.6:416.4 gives 0.17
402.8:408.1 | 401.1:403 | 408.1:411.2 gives 0.05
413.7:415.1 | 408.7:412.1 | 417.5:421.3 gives -0.02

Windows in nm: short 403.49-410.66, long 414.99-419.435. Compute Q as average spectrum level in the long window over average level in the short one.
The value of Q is 1.03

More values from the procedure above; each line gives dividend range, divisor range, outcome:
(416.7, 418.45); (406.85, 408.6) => 1.01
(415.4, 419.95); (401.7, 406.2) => 1.01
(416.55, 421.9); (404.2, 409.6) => 1.02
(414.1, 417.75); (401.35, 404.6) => 0.98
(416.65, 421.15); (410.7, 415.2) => 1.02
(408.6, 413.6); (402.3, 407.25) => 0.98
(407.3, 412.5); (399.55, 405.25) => 0.95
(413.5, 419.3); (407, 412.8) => 1.04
